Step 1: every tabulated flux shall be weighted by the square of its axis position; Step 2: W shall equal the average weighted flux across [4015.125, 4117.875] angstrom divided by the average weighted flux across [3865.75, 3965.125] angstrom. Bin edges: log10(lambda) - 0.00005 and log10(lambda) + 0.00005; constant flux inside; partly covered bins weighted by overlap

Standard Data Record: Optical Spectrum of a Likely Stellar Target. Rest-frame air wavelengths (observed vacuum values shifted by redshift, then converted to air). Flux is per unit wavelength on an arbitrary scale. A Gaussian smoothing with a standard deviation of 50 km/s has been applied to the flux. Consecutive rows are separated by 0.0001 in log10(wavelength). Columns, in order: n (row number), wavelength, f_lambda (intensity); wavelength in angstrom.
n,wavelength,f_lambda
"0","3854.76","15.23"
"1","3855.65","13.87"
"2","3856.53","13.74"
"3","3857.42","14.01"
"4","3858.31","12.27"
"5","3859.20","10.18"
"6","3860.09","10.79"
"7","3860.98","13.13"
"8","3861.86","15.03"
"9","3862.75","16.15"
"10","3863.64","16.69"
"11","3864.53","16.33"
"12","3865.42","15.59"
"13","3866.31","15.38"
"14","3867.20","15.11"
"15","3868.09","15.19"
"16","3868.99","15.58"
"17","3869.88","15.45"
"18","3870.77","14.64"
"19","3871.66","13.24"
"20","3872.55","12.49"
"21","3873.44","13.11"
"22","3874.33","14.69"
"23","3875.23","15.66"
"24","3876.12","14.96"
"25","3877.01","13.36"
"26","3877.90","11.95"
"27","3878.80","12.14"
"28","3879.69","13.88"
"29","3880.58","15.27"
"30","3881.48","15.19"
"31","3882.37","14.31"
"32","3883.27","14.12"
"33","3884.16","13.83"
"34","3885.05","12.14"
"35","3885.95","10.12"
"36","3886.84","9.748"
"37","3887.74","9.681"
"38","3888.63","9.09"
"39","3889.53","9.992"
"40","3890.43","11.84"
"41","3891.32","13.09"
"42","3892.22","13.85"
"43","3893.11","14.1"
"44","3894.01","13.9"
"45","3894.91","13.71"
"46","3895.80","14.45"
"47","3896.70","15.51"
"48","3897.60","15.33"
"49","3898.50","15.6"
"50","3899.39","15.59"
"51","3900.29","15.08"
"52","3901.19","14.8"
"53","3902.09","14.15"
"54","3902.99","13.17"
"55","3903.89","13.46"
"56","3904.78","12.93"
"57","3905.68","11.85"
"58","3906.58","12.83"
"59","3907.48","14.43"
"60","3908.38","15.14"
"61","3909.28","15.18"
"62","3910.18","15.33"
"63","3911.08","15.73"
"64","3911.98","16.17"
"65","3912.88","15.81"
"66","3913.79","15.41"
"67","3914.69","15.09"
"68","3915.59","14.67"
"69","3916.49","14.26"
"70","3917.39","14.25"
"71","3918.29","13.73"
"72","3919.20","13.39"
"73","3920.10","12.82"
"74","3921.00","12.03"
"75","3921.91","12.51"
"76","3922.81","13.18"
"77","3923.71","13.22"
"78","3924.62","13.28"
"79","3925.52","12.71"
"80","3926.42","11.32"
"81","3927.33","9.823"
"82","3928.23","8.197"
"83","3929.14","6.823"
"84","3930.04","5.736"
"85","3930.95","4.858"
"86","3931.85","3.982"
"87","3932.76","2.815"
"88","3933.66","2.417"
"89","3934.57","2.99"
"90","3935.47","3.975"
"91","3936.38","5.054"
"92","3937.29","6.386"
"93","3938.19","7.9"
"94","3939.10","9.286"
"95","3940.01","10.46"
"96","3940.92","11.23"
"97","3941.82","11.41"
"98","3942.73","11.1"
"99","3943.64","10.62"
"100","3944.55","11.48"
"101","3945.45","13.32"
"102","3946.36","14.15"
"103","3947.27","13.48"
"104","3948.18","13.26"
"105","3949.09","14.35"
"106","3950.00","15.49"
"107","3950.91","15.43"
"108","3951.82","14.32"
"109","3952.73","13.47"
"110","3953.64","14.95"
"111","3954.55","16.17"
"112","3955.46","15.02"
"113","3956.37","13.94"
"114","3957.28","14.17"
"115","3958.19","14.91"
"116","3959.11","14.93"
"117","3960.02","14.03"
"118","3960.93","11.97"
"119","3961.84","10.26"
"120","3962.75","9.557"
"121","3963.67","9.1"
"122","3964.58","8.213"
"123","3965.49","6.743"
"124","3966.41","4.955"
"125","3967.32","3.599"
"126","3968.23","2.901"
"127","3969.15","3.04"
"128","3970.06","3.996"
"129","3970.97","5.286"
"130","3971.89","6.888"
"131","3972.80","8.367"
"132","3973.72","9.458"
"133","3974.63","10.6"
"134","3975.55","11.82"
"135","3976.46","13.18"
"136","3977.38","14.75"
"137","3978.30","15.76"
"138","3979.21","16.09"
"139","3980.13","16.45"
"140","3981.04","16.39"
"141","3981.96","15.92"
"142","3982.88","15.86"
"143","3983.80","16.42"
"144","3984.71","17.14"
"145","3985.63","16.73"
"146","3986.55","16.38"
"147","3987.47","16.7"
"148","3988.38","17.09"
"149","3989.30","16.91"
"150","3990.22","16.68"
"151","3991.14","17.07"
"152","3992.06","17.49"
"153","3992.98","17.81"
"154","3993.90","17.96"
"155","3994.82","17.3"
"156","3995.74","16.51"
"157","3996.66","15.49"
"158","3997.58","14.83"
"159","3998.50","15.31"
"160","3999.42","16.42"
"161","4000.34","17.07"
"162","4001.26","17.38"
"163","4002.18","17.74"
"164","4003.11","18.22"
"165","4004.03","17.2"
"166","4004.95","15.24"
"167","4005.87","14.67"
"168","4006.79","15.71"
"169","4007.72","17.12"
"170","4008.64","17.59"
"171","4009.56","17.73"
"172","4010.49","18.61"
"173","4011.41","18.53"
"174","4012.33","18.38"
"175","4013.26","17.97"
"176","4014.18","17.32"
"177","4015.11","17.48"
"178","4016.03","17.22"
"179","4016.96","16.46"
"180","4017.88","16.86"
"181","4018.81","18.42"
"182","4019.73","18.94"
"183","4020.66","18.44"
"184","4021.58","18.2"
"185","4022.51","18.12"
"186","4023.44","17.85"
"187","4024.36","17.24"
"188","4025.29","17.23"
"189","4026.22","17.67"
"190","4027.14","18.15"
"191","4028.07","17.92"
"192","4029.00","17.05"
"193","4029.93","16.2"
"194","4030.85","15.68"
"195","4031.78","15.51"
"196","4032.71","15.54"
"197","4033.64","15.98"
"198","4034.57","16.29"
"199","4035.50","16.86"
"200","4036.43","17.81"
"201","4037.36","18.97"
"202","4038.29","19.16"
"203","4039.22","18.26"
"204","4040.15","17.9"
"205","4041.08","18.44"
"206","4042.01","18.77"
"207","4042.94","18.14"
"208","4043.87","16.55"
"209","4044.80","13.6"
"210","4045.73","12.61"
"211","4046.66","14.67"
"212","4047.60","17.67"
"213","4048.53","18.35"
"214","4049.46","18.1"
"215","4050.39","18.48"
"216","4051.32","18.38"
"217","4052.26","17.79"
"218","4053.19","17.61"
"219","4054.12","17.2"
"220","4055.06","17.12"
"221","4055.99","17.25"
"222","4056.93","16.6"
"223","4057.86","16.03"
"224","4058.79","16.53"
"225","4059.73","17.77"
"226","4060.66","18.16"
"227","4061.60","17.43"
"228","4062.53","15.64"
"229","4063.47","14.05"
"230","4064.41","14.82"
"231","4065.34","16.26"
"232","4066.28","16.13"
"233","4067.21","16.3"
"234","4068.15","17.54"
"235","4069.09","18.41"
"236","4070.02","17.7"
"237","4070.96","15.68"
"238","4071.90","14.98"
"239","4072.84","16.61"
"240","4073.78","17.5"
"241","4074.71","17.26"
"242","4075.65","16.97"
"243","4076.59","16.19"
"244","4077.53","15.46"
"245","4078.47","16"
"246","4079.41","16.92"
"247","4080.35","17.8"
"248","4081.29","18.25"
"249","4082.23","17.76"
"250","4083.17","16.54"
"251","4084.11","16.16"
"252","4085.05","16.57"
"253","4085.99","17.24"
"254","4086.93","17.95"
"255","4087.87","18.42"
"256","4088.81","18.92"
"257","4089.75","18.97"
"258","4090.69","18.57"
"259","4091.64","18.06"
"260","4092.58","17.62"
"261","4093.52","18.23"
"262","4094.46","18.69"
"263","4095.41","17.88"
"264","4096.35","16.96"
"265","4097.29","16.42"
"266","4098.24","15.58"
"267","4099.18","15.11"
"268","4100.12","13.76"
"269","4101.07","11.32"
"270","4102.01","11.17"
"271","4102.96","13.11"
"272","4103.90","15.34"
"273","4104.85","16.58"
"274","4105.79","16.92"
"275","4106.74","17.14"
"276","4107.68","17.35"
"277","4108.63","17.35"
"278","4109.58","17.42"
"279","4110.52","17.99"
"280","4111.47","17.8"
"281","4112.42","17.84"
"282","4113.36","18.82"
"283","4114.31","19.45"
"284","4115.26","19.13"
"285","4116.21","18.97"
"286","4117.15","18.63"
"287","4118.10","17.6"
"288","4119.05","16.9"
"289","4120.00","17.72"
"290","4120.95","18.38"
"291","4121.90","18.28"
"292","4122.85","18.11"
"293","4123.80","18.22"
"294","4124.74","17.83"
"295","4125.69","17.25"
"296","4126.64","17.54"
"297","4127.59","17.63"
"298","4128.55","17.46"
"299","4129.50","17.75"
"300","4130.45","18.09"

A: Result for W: 1.47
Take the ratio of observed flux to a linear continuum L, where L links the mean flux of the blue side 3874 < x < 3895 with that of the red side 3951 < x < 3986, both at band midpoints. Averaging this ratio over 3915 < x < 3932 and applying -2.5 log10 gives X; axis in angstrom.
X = 0.11 mag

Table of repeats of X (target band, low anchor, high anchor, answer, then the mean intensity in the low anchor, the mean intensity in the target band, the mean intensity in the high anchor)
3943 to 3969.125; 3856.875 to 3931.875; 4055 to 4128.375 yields 0.22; 13.3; 11.8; 17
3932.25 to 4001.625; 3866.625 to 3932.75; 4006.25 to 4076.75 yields 0.22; 13.1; 12.3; 17.1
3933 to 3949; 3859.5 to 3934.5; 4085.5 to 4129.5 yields 0.43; 13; 9.36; 17.3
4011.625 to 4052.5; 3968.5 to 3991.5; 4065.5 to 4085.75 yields -0.14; 13.3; 17.3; 16.8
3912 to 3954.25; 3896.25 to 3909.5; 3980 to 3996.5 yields 0.34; 14.3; 11.1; 16.8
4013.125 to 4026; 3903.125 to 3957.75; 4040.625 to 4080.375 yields -0.16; 11.8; 17.7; 16.8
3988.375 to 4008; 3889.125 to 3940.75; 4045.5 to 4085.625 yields -0.15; 11.8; 16.7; 16.8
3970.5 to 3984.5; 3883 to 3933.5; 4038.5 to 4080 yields 0.13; 12.5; 13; 16.8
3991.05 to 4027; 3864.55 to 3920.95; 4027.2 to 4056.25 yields -0.06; 13.9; 17.3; 17.1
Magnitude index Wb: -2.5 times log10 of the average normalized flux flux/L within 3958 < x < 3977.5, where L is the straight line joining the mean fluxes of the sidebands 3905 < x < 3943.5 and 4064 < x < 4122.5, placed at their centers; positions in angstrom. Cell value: 0.37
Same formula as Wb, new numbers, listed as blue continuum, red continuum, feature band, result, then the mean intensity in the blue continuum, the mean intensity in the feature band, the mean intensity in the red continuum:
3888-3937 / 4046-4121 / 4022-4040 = -0.12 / 12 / 17.2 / 17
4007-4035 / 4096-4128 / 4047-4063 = -0.01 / 17.4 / 17.4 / 16.9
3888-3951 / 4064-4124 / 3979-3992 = -0.19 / 12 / 16.6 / 17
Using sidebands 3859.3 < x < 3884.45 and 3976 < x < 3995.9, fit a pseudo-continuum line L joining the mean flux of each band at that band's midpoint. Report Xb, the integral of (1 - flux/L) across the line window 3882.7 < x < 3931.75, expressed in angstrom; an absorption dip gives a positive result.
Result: 6.9 angstrom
